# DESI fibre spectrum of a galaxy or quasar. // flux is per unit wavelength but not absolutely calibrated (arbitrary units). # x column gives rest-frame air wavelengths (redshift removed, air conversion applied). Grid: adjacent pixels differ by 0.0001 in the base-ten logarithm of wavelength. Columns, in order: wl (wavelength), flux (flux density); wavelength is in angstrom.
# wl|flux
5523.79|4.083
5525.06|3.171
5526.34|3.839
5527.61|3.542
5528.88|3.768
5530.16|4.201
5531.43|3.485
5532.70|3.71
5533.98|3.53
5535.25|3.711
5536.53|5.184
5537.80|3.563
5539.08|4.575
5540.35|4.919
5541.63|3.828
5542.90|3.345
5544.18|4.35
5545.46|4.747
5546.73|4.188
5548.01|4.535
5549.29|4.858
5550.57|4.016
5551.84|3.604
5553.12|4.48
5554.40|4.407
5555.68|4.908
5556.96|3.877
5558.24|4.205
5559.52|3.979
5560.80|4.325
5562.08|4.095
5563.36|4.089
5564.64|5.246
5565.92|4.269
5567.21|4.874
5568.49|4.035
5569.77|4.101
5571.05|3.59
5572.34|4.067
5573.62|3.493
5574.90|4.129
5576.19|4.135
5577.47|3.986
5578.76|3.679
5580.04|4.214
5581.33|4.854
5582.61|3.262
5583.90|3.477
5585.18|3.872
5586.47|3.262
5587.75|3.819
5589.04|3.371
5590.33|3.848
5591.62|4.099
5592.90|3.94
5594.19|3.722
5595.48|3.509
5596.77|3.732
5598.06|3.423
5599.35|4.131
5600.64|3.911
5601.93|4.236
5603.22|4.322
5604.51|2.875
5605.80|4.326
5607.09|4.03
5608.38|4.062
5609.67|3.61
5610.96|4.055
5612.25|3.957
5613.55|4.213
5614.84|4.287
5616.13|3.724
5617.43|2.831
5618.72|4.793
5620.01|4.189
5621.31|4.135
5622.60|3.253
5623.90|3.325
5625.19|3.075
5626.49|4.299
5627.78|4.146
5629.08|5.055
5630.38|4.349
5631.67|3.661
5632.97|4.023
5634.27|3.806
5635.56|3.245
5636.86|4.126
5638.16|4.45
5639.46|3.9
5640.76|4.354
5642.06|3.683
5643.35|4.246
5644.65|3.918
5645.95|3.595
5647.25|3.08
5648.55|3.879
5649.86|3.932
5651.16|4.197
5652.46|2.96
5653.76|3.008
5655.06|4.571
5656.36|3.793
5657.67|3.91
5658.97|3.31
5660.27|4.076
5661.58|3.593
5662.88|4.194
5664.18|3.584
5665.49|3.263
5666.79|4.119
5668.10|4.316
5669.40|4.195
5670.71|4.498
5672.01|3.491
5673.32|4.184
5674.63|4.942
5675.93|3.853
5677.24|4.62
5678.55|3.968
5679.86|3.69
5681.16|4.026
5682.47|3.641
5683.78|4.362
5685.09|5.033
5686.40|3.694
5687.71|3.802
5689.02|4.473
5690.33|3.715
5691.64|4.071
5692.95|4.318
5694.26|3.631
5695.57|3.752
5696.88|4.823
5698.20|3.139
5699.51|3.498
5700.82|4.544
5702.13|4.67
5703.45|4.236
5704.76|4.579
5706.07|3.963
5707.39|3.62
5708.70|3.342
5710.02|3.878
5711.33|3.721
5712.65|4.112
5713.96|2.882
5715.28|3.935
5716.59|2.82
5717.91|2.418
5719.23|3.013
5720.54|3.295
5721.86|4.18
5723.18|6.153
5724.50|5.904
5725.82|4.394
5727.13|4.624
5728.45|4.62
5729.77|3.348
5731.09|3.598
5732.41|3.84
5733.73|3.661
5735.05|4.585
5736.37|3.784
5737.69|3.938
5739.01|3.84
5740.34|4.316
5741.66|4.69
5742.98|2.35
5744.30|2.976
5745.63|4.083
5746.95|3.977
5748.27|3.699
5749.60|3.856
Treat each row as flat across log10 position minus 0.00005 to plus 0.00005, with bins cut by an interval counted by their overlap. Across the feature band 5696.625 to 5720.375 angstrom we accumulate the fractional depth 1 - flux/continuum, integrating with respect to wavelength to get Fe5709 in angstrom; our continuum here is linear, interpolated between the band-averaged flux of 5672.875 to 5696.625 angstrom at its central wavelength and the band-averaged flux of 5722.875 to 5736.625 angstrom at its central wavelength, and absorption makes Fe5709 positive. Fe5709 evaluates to 3.0 angstrom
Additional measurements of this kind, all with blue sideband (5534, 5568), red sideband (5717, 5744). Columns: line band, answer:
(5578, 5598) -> 2.22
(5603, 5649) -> 2.93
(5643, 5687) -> 1.90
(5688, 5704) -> -0.02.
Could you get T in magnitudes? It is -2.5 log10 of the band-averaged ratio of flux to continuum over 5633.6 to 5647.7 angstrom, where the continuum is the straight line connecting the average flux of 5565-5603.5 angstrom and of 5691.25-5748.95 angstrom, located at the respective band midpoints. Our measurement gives 0.01 mag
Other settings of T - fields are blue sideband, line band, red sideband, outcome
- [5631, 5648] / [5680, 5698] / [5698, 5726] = -0.04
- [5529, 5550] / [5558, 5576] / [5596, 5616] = -0.03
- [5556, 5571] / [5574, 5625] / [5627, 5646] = 0.08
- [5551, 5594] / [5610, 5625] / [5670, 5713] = 0.05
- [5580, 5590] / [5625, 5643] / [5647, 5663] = -0.09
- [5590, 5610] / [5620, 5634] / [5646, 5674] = -0.03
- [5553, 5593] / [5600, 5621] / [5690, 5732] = 0.02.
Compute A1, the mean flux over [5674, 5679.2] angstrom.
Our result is 4.34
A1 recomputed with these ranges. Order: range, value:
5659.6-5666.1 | 3.74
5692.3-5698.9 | 3.93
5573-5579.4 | 3.88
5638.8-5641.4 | 4.12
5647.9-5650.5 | 3.89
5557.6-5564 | 4.14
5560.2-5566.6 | 4.4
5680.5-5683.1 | 3.84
